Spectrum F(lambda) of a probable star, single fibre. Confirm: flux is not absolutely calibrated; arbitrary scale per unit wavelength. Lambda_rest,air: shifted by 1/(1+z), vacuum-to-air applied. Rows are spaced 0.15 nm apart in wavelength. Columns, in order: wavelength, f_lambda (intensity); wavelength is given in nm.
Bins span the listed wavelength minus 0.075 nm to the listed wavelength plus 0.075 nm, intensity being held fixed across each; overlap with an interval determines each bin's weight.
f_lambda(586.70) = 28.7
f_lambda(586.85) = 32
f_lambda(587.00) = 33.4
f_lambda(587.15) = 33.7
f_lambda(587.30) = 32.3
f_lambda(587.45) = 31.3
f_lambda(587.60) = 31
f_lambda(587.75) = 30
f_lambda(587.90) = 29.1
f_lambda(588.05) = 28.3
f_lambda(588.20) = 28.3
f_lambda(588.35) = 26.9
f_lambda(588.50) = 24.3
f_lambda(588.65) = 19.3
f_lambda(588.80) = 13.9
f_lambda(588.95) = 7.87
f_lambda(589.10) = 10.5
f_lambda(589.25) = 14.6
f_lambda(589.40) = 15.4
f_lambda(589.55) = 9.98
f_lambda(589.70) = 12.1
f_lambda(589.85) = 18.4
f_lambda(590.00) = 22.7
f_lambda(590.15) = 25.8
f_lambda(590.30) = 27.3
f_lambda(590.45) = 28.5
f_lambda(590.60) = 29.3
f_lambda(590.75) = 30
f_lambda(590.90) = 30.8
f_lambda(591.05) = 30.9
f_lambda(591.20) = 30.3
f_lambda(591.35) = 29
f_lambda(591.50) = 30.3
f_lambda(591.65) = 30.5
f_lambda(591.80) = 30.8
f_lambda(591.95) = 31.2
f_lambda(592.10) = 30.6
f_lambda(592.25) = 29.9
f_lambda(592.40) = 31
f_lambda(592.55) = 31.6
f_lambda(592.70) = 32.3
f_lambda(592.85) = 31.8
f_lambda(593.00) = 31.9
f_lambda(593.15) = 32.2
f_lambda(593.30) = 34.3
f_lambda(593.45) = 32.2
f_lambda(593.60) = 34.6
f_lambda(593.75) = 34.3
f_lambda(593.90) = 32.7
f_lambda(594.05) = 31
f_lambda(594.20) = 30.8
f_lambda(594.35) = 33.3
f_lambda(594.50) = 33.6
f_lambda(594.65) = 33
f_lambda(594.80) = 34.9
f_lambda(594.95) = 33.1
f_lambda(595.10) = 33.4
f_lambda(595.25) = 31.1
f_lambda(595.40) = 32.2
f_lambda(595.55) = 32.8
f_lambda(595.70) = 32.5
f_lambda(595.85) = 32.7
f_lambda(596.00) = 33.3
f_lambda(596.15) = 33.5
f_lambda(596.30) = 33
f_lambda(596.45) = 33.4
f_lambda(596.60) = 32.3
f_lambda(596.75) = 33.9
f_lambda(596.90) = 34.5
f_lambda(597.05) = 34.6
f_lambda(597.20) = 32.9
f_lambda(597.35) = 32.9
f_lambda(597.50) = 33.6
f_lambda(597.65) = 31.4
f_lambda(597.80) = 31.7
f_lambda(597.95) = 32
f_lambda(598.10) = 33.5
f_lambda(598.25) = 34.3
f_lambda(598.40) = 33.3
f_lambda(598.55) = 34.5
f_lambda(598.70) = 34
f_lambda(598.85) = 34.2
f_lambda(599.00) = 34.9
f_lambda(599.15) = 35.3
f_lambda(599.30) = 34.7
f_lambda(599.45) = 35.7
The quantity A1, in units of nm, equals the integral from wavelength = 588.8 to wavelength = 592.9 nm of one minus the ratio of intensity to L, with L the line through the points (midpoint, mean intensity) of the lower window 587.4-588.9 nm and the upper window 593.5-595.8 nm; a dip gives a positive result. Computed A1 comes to 0.57 nm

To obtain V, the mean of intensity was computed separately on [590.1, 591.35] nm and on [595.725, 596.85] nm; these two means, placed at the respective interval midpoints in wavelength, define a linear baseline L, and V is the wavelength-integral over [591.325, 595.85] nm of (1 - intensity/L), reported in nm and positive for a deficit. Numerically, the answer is -0.13 nm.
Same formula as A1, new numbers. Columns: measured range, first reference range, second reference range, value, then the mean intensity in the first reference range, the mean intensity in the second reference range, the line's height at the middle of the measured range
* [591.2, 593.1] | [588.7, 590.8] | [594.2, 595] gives -0.36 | 18.9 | 33.3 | 26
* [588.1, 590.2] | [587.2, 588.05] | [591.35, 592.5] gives 0.87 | 30.6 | 30.5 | 30.6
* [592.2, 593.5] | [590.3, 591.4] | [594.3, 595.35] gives -0.02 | 29.7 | 33.2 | 31.4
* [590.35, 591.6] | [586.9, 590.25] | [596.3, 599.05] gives -0.21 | 22.8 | 33.4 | 25.6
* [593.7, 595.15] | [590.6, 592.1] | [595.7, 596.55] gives -0.04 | 30.4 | 33.1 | 32.1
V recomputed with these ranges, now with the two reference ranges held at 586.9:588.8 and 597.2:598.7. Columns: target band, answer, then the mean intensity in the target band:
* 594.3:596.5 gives -0.08 nm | 33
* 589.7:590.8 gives 0.17 nm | 25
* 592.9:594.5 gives -0.08 nm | 32.8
